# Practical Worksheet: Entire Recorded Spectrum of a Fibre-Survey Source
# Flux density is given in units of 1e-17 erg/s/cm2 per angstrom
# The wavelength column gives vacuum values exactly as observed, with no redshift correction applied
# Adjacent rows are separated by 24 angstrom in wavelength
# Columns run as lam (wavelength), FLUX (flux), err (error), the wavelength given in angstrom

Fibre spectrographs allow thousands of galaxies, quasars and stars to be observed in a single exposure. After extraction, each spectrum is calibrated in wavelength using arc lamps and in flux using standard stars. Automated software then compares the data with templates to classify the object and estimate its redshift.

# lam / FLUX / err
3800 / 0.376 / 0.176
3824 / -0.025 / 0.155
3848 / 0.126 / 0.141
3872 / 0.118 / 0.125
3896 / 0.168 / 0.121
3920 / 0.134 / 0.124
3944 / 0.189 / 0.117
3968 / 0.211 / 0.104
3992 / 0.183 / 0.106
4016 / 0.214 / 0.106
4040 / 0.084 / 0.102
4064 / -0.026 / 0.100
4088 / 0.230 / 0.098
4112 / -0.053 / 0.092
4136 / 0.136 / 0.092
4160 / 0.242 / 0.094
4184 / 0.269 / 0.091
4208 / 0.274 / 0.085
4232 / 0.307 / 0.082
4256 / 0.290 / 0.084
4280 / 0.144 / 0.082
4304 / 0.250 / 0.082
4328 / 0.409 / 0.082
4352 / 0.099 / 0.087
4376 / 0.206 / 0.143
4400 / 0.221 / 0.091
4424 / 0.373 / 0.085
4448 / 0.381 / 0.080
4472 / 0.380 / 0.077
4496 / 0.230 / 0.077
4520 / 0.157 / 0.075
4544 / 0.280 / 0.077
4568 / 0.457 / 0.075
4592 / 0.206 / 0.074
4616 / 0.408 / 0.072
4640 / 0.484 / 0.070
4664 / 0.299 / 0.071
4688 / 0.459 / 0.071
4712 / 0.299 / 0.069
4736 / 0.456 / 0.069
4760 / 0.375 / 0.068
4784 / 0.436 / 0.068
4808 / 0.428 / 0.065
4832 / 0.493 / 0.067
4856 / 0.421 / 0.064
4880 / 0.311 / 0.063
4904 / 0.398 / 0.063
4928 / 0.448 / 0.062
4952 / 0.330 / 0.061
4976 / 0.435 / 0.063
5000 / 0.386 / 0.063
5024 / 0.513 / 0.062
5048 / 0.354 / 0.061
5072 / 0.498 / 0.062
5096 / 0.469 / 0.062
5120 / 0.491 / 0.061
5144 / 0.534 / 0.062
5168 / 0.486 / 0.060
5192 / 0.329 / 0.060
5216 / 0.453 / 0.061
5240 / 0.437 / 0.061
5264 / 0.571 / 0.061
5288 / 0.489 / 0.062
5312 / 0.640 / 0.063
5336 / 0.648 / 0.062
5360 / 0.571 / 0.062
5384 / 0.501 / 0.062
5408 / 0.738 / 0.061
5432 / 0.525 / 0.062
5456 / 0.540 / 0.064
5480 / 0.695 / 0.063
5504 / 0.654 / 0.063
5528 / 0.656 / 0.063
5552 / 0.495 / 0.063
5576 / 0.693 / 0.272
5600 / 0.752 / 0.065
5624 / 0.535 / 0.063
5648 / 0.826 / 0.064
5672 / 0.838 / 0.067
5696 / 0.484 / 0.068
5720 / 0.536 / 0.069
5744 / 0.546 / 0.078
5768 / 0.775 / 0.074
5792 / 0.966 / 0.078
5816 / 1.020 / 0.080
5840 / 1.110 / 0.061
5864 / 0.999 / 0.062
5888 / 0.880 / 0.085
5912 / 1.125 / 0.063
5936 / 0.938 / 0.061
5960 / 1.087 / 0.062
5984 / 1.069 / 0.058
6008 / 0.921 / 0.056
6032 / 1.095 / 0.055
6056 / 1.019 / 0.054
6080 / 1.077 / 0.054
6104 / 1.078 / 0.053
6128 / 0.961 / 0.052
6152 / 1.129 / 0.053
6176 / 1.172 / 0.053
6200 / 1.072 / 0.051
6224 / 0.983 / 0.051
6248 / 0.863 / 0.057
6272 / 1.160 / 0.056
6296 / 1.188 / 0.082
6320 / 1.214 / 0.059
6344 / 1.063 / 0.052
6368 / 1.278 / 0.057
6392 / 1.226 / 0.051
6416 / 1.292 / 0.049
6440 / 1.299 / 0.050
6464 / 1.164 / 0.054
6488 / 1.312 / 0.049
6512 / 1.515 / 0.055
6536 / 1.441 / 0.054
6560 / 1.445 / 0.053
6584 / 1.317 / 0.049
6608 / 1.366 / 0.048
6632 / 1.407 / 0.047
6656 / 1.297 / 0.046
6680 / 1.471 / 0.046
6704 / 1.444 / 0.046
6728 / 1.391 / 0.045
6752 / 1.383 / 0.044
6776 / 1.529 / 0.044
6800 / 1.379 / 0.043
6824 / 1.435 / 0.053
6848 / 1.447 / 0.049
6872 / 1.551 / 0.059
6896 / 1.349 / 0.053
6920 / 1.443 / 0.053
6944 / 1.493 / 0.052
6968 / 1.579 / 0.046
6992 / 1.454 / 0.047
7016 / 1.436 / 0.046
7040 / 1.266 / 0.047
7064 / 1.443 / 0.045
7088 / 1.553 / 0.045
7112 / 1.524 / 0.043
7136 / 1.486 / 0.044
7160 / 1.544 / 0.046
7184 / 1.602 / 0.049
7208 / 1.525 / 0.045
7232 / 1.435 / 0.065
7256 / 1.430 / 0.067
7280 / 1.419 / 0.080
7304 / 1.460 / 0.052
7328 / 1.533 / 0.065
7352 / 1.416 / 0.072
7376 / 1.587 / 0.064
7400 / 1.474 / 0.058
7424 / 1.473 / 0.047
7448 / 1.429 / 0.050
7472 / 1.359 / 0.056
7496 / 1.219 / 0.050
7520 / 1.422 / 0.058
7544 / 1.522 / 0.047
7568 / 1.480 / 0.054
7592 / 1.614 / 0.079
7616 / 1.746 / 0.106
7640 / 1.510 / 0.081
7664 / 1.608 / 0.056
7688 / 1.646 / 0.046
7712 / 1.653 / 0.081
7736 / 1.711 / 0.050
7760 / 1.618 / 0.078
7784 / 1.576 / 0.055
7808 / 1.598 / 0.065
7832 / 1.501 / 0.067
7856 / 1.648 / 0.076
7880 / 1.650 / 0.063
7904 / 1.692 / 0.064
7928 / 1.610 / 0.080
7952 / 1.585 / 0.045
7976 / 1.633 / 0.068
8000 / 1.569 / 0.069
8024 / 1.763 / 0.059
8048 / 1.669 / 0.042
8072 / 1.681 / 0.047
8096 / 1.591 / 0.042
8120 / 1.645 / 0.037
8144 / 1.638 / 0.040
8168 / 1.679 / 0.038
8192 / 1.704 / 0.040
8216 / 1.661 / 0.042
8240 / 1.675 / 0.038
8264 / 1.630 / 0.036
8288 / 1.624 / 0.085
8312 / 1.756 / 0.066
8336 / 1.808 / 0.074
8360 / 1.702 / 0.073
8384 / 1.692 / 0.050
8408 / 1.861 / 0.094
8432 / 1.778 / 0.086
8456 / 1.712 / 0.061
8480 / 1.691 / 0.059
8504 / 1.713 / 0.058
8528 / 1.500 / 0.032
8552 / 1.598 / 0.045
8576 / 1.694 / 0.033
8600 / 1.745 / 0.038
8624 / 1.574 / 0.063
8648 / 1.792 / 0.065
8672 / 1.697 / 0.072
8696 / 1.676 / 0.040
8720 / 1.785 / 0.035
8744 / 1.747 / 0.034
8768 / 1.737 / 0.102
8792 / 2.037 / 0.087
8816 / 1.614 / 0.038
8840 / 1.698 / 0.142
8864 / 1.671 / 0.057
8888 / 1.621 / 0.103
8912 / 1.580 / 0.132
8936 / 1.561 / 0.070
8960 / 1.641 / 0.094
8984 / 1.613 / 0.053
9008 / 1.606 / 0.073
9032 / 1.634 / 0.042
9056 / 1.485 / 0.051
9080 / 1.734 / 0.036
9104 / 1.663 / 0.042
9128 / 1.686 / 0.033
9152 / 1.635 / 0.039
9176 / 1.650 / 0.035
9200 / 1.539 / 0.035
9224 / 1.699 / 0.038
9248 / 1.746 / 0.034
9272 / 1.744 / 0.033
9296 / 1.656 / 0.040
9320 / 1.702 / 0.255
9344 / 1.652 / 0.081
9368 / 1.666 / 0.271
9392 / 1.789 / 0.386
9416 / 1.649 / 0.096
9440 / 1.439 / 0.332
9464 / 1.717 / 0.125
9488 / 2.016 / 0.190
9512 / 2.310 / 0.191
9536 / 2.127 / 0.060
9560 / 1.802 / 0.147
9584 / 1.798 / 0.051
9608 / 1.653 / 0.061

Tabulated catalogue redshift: 0.45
